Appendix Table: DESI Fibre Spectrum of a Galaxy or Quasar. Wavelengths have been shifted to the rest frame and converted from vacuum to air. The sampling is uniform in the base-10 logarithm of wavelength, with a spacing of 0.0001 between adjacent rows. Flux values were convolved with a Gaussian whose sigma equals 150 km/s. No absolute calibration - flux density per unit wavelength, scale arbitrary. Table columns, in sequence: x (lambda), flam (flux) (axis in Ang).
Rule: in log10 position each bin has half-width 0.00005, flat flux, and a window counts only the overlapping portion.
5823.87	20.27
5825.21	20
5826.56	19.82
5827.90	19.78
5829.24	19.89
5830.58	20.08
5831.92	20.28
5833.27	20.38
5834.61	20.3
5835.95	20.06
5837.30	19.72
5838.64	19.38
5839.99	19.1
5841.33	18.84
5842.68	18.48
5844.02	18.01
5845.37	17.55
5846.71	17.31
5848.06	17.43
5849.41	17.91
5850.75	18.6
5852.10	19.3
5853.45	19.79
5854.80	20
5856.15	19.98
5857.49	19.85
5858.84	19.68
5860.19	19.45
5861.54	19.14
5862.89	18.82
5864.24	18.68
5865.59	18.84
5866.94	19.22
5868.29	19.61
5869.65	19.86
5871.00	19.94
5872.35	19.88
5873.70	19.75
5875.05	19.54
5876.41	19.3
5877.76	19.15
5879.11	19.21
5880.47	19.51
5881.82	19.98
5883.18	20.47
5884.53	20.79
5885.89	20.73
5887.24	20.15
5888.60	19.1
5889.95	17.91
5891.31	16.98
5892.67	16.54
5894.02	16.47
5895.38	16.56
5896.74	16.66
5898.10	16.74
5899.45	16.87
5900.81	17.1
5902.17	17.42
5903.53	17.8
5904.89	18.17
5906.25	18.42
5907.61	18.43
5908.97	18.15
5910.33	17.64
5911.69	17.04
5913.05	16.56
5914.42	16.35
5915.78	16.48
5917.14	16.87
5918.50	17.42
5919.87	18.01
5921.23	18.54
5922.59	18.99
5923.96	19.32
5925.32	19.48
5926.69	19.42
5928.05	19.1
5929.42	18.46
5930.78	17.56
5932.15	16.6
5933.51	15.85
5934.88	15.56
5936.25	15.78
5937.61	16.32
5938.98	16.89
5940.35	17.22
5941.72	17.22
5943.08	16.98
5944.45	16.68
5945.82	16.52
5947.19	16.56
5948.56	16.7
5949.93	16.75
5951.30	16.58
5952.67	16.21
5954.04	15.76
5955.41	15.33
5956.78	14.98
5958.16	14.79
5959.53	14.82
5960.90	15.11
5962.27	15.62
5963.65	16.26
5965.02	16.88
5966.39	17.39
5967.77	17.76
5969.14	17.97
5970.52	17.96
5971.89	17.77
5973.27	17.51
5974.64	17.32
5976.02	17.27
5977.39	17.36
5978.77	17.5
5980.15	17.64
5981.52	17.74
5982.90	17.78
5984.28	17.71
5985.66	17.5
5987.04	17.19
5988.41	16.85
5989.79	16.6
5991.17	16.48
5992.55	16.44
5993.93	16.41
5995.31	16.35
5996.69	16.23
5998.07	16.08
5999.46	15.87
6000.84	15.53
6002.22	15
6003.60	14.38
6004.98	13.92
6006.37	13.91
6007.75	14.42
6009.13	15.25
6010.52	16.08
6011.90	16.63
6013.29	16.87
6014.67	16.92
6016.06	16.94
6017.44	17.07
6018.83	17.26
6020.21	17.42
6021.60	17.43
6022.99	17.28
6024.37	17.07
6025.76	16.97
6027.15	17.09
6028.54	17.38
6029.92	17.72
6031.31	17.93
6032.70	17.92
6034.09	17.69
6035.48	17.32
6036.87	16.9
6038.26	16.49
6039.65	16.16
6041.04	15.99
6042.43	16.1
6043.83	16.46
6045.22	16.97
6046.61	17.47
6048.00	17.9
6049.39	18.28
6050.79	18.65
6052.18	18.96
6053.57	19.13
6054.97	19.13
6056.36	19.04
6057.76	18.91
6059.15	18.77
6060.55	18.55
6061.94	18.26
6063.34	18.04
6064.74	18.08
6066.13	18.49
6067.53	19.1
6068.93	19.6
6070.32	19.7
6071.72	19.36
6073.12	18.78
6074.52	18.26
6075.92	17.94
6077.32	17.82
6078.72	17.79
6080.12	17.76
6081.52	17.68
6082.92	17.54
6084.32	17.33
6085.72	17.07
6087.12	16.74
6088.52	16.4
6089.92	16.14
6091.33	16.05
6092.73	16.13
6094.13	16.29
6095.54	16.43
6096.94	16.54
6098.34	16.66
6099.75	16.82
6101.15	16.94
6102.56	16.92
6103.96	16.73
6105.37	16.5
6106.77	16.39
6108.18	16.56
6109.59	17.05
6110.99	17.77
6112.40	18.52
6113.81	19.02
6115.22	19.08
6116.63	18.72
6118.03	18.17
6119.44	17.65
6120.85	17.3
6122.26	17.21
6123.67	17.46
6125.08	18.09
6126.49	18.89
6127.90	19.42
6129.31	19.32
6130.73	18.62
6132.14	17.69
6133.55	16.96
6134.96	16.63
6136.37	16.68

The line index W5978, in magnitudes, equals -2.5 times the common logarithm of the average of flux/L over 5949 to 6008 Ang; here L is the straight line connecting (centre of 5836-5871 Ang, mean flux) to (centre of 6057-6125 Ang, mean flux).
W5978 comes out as 0.12 mag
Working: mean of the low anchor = 19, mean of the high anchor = 17.6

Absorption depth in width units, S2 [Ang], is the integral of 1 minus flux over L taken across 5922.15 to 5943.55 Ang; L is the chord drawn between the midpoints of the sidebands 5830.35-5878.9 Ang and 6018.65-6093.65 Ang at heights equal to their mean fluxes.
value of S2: 1.3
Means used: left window 19.2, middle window 17.5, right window 17.7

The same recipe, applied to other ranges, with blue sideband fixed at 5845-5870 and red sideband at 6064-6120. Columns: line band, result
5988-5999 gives 1.07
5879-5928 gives 1.59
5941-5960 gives 2.35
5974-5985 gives 0.43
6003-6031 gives 2.47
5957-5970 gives 1.48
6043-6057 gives -0.28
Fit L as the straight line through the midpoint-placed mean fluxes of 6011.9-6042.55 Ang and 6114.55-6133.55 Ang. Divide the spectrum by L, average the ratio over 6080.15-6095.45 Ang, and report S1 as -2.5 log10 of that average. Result 0.07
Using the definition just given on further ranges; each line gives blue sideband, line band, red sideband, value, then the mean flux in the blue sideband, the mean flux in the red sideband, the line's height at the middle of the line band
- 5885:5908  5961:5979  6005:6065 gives 0.020 mag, 17.8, 17.3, 17.5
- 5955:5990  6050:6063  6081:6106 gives -0.124 mag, 16.9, 16.7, 16.8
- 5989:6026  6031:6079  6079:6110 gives -0.098 mag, 16.2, 16.8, 16.5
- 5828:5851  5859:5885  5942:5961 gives -0.078 mag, 19.1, 16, 18.2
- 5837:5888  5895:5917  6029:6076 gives 0.104 mag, 19.3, 18.1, 19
